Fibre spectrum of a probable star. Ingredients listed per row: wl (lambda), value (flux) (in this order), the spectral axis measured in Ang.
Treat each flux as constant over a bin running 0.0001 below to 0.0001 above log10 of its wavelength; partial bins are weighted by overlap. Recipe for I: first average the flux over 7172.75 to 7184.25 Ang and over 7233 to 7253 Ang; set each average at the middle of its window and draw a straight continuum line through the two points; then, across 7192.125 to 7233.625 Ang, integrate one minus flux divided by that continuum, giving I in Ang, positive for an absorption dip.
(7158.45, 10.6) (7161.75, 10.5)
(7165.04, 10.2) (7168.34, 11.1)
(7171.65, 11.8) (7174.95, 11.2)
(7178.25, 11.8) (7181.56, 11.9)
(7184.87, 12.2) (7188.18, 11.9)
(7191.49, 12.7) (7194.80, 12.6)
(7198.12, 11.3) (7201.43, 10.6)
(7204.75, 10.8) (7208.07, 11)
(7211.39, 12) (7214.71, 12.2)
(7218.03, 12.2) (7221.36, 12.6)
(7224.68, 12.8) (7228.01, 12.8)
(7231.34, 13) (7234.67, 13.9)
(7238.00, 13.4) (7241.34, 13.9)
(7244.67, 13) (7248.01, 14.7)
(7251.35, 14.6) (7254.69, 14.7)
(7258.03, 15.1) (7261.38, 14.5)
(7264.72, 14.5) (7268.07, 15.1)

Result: 2.7 Ang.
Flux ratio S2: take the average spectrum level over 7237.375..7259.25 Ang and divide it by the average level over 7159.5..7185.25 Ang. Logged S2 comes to 1.3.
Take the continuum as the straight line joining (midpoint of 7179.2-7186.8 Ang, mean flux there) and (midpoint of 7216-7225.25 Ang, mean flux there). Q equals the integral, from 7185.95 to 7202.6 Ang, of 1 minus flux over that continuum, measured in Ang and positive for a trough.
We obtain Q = 0.4 Ang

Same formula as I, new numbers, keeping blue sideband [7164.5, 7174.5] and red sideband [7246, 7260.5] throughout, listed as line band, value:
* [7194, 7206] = 1.14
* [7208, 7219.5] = 0.94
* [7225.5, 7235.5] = 0.44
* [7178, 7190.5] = -0.25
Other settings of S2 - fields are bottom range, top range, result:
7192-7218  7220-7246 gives 1.14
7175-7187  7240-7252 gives 1.18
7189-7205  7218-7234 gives 1.10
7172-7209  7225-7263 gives 1.19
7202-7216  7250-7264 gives 1.29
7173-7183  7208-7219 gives 1.03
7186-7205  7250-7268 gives 1.25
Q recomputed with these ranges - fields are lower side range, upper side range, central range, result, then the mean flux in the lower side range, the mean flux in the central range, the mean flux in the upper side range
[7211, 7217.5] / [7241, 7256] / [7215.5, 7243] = -0.01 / 12.1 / 13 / 14.2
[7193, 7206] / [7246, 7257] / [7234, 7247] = 0.33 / 11.4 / 13.6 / 14.6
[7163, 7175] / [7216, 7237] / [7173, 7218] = 0.58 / 11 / 11.7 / 12.9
